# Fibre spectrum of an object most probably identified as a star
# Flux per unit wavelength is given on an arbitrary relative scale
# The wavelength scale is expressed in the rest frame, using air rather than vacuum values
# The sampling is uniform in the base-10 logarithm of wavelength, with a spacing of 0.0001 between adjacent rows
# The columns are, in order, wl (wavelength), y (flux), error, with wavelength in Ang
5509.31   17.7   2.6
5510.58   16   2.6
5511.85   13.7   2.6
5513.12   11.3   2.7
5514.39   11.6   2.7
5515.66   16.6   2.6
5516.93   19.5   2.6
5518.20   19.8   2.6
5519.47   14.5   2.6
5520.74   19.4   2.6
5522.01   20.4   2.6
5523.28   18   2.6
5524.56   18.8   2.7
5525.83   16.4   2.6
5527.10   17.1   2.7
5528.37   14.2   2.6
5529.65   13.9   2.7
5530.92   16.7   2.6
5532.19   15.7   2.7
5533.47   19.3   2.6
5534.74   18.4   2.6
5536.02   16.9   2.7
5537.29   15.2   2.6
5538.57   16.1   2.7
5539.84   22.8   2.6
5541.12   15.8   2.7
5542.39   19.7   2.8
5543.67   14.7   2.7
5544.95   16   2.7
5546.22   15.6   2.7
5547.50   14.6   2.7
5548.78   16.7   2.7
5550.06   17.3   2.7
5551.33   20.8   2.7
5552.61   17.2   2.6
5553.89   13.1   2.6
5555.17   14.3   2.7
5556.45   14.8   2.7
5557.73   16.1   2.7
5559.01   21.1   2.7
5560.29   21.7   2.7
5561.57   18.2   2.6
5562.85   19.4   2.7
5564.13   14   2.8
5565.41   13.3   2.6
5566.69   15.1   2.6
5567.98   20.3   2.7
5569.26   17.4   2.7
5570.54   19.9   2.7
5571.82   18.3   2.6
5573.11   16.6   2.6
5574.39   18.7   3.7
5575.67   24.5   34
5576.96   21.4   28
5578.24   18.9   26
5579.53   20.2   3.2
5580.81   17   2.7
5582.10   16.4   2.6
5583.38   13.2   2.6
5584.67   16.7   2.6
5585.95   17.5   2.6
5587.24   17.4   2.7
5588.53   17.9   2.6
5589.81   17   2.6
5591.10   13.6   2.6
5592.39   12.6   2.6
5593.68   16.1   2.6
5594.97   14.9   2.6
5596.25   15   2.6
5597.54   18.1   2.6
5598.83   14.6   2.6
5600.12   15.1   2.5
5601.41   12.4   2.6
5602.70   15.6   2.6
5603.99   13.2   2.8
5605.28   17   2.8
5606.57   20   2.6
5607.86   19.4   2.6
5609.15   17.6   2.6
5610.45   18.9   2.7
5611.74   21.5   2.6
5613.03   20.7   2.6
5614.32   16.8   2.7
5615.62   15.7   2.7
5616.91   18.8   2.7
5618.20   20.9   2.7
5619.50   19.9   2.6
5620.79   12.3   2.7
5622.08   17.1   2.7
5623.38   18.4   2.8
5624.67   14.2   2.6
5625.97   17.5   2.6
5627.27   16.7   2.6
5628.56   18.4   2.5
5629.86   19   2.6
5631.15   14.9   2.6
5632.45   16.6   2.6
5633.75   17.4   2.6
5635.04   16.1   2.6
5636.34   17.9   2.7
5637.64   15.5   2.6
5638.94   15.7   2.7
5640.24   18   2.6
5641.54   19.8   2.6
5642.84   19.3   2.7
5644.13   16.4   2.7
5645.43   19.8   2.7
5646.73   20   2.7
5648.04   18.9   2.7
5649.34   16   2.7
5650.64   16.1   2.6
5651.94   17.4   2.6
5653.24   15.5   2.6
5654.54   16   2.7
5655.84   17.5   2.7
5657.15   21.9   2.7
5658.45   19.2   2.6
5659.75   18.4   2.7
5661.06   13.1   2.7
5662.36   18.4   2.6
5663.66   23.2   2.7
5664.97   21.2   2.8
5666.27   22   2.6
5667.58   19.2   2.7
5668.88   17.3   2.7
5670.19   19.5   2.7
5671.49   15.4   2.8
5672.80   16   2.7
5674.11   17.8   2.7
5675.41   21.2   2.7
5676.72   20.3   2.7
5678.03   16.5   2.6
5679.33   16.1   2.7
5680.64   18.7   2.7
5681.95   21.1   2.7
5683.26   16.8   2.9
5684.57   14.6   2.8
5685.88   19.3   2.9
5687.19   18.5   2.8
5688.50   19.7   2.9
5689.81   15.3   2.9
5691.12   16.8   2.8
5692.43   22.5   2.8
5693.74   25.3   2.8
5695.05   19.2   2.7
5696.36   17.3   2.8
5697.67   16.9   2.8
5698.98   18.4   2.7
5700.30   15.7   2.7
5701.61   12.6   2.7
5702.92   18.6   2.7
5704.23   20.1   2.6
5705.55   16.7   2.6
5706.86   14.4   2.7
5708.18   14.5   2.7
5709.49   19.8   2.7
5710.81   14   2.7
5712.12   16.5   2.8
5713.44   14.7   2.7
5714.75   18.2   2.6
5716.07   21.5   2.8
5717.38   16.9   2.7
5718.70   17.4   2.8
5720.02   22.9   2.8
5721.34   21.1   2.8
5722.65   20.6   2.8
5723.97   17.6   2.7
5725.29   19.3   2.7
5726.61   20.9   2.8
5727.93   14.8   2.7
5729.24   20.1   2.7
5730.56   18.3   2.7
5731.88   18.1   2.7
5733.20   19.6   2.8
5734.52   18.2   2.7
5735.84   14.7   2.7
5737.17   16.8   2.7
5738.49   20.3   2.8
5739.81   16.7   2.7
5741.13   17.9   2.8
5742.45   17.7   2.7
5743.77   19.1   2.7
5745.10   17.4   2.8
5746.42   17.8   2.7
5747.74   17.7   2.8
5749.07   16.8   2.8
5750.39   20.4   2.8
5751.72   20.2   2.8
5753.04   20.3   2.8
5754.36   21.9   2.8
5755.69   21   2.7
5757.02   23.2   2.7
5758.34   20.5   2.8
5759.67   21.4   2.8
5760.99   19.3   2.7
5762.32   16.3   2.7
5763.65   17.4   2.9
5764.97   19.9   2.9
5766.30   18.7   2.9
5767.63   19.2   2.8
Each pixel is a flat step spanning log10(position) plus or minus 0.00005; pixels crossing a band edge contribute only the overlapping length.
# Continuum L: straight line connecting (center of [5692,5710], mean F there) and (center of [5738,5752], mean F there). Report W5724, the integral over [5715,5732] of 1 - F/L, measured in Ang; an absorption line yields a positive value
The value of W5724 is -1.0 Ang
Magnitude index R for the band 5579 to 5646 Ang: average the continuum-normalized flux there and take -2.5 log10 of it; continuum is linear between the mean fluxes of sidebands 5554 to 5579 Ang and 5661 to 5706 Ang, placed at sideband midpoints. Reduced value 0.07 mag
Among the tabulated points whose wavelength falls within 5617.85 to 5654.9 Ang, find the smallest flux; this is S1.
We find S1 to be 12.3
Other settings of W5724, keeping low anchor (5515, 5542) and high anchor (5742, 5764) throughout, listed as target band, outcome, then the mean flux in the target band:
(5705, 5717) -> 1.4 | 16.7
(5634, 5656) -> 1.2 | 17.4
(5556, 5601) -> 1.6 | 17.2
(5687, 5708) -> 1.1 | 17.9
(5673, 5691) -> 0.7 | 18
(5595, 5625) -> 1.7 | 17.1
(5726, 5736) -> 0.5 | 18.3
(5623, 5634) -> 0.8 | 17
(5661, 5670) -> -0.5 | 19.6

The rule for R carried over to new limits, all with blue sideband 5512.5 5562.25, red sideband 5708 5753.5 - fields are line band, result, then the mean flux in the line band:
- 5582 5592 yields 0.08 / 16.1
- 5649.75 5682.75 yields -0.03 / 18.3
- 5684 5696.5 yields -0.06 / 18.9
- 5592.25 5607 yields 0.13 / 15.4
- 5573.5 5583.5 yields -0.11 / 19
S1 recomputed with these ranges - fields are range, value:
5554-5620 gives 12.4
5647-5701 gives 13.1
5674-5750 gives 12.6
